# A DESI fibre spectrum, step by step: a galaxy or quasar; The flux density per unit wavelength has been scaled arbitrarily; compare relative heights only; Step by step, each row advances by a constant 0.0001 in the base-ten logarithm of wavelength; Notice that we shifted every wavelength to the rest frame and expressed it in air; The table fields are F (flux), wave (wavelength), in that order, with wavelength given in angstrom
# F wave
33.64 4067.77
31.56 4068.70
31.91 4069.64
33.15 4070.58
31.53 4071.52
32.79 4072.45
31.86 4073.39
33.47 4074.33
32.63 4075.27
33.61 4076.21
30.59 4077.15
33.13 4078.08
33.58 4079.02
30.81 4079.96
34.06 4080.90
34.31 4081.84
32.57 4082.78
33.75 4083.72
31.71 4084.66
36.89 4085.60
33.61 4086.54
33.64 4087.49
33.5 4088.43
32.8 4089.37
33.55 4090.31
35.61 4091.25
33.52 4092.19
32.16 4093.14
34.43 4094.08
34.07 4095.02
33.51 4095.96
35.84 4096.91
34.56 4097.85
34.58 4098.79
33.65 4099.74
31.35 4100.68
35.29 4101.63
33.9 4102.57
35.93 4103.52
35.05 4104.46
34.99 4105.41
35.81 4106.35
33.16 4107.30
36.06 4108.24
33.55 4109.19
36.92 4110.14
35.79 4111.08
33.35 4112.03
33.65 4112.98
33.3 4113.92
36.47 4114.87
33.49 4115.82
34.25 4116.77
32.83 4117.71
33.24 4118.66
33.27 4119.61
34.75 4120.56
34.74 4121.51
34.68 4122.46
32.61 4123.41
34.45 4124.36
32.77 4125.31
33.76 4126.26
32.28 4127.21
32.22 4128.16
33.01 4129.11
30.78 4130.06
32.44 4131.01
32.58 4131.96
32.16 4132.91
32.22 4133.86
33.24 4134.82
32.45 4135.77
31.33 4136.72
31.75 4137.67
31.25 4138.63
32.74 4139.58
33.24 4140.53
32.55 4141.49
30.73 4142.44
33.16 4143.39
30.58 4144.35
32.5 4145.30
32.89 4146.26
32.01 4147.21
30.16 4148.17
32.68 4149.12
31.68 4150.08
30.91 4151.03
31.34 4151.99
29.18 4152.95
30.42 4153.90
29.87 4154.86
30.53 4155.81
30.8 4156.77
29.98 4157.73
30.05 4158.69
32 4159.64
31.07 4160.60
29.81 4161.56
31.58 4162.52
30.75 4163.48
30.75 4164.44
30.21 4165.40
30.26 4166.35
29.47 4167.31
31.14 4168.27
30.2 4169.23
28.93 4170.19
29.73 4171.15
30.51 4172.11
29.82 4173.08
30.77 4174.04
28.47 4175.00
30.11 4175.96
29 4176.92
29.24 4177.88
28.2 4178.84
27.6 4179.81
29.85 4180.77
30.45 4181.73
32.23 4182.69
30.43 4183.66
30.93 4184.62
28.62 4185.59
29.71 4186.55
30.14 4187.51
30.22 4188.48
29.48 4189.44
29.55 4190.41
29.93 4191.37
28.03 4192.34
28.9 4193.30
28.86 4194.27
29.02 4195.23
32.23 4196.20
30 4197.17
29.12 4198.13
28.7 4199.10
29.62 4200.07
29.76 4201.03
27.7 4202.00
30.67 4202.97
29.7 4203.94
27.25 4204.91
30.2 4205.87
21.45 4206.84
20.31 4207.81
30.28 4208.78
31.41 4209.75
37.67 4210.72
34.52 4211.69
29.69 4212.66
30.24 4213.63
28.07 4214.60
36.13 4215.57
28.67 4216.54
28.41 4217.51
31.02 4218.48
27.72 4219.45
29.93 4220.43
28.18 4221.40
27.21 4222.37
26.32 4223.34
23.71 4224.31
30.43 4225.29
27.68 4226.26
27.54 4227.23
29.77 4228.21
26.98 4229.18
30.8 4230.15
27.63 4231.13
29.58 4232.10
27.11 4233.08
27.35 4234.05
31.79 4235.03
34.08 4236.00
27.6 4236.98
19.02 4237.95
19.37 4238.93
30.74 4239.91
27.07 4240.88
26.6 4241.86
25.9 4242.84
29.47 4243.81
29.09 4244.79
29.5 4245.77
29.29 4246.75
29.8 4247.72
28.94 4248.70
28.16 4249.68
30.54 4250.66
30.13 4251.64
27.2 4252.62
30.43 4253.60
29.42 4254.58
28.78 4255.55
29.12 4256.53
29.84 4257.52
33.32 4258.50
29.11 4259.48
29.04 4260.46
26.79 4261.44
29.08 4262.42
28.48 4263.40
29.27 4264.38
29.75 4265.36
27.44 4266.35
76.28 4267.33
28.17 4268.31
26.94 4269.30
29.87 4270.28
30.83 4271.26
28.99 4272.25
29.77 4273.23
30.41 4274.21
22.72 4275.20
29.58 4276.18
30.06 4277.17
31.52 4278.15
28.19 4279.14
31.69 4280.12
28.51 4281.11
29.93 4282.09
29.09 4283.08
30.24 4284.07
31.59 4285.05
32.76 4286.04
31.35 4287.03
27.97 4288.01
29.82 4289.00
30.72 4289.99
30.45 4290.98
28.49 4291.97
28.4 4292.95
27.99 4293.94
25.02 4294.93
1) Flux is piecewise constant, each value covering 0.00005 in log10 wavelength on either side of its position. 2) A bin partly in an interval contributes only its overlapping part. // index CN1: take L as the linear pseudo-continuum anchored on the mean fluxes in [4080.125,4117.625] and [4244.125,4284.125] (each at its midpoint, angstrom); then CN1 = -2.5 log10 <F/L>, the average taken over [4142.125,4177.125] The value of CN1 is 0.07 mag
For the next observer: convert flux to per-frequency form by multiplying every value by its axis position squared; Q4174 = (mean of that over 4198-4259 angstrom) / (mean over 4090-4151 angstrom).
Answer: 0.91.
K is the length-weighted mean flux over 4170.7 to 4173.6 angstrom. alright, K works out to 30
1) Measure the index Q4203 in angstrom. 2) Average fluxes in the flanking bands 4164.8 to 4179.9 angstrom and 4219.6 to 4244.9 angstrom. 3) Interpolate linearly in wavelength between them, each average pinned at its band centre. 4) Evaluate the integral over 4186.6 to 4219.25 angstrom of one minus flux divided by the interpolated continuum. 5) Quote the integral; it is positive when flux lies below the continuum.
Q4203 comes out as -1.1 angstrom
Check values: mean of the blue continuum 29.7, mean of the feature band 29.6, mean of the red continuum 27.7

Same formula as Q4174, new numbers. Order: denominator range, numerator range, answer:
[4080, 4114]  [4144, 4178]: 0.92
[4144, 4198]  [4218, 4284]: 1.01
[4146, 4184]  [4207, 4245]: 0.97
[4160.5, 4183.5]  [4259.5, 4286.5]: 1.08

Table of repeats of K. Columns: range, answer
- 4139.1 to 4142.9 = 32.4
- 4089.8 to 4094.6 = 33.9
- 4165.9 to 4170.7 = 30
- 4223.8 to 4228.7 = 27.8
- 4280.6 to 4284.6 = 29.5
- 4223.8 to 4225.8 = 27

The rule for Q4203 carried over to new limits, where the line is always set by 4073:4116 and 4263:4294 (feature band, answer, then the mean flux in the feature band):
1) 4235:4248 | 1.6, 27.6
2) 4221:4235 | 1.6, 28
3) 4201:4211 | 1.1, 28.5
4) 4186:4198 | 1.0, 29.7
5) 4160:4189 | 2.3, 30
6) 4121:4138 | 0.3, 32.8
